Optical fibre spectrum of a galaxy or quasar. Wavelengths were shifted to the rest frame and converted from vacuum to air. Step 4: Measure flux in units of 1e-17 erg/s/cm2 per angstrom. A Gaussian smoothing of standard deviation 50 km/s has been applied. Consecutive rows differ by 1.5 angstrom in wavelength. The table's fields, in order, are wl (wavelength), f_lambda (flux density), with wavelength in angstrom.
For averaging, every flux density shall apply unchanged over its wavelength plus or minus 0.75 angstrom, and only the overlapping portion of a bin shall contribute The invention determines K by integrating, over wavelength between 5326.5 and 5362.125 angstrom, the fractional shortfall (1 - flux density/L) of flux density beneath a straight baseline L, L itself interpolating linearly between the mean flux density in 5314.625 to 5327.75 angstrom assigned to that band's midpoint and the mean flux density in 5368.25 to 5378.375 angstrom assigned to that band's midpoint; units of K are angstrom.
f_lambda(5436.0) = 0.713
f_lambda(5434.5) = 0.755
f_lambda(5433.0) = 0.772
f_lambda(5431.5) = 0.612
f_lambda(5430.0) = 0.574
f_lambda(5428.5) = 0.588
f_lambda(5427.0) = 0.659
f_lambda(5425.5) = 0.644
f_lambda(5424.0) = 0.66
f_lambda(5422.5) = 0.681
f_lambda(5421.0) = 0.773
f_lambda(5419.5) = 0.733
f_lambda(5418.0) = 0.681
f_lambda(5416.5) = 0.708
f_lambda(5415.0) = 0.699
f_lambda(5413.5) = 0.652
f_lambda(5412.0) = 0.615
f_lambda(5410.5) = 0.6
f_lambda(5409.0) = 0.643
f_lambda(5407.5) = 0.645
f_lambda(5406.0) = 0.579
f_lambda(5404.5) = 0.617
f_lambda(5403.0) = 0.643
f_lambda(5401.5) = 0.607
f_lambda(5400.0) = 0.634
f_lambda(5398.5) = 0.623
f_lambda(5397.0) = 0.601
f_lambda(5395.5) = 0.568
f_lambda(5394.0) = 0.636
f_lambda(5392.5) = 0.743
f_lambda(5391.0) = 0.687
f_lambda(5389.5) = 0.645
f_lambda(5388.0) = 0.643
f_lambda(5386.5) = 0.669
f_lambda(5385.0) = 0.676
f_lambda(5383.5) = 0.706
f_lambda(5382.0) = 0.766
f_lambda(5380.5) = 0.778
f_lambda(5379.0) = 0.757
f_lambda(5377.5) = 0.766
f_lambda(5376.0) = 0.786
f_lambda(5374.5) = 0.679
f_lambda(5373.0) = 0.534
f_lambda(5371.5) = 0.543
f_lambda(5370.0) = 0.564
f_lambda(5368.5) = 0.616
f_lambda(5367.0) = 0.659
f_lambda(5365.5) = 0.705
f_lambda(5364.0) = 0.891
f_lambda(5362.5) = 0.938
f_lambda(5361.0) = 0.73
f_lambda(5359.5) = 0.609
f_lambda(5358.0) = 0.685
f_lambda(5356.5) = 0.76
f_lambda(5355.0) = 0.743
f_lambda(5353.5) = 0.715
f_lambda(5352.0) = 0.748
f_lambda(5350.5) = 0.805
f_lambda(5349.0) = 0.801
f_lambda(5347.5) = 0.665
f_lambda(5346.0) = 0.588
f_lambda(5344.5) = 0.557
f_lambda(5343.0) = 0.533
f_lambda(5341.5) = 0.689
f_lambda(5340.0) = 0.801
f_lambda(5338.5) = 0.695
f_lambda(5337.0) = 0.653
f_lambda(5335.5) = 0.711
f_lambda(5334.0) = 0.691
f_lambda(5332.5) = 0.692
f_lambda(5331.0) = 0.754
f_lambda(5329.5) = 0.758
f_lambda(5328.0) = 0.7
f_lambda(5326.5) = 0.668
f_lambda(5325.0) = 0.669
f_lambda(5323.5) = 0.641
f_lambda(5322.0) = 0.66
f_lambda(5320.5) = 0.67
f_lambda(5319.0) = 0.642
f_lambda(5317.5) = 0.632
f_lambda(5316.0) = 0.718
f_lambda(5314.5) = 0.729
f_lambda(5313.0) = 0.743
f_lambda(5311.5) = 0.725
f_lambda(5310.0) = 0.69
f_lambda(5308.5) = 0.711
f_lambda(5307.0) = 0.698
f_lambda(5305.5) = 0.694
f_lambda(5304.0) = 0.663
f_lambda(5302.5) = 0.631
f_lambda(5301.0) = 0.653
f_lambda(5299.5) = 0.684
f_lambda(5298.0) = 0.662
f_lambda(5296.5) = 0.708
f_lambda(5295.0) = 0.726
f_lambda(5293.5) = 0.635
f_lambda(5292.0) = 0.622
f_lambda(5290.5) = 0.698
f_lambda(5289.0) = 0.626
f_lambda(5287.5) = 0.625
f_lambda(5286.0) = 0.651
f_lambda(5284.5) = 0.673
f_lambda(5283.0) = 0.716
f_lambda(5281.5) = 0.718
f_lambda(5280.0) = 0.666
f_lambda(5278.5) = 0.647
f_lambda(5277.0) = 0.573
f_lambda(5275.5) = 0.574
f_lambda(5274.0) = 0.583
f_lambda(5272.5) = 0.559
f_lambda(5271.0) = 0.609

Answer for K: -2.41 angstrom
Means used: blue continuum 0.667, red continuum 0.644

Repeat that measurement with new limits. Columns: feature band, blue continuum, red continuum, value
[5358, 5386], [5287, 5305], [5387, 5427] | -2.1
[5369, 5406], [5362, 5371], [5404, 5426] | 1.9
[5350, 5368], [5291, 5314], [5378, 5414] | -2.1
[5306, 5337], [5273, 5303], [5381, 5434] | -1.9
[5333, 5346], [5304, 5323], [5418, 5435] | 0.5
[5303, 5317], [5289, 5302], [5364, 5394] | -0.7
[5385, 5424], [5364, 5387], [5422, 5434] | 0.8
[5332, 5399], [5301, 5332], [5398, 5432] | -2.2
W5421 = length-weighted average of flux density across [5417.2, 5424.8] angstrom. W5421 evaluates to 0.705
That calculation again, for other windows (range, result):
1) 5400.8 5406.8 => 0.612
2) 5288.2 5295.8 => 0.661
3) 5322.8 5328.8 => 0.67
